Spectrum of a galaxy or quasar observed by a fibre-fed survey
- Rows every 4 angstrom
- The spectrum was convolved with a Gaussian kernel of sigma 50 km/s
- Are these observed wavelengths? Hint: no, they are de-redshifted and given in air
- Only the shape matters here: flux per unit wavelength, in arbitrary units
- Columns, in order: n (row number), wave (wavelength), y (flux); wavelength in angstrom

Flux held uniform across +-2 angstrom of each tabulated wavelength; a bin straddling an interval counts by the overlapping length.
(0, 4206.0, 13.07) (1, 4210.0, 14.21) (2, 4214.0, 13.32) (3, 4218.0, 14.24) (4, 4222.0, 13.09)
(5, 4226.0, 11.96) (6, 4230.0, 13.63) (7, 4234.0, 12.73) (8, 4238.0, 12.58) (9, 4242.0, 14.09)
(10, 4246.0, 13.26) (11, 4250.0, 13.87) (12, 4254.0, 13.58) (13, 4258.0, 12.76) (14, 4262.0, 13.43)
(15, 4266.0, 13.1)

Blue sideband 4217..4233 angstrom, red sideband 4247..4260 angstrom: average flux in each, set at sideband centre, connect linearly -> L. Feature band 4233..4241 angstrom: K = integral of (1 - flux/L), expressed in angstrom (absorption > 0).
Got 0.3 angstrom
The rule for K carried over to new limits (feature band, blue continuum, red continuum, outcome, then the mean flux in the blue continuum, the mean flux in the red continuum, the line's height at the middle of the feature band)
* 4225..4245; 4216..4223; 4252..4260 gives 0.6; 13.7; 13.2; 13.5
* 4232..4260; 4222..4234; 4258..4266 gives -0.5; 12.8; 13.2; 13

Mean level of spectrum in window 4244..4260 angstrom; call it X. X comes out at 13.4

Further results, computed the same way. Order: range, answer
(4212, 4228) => 13.2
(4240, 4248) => 13.7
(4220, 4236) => 12.9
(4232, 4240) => 12.7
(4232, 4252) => 13.3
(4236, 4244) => 13.3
